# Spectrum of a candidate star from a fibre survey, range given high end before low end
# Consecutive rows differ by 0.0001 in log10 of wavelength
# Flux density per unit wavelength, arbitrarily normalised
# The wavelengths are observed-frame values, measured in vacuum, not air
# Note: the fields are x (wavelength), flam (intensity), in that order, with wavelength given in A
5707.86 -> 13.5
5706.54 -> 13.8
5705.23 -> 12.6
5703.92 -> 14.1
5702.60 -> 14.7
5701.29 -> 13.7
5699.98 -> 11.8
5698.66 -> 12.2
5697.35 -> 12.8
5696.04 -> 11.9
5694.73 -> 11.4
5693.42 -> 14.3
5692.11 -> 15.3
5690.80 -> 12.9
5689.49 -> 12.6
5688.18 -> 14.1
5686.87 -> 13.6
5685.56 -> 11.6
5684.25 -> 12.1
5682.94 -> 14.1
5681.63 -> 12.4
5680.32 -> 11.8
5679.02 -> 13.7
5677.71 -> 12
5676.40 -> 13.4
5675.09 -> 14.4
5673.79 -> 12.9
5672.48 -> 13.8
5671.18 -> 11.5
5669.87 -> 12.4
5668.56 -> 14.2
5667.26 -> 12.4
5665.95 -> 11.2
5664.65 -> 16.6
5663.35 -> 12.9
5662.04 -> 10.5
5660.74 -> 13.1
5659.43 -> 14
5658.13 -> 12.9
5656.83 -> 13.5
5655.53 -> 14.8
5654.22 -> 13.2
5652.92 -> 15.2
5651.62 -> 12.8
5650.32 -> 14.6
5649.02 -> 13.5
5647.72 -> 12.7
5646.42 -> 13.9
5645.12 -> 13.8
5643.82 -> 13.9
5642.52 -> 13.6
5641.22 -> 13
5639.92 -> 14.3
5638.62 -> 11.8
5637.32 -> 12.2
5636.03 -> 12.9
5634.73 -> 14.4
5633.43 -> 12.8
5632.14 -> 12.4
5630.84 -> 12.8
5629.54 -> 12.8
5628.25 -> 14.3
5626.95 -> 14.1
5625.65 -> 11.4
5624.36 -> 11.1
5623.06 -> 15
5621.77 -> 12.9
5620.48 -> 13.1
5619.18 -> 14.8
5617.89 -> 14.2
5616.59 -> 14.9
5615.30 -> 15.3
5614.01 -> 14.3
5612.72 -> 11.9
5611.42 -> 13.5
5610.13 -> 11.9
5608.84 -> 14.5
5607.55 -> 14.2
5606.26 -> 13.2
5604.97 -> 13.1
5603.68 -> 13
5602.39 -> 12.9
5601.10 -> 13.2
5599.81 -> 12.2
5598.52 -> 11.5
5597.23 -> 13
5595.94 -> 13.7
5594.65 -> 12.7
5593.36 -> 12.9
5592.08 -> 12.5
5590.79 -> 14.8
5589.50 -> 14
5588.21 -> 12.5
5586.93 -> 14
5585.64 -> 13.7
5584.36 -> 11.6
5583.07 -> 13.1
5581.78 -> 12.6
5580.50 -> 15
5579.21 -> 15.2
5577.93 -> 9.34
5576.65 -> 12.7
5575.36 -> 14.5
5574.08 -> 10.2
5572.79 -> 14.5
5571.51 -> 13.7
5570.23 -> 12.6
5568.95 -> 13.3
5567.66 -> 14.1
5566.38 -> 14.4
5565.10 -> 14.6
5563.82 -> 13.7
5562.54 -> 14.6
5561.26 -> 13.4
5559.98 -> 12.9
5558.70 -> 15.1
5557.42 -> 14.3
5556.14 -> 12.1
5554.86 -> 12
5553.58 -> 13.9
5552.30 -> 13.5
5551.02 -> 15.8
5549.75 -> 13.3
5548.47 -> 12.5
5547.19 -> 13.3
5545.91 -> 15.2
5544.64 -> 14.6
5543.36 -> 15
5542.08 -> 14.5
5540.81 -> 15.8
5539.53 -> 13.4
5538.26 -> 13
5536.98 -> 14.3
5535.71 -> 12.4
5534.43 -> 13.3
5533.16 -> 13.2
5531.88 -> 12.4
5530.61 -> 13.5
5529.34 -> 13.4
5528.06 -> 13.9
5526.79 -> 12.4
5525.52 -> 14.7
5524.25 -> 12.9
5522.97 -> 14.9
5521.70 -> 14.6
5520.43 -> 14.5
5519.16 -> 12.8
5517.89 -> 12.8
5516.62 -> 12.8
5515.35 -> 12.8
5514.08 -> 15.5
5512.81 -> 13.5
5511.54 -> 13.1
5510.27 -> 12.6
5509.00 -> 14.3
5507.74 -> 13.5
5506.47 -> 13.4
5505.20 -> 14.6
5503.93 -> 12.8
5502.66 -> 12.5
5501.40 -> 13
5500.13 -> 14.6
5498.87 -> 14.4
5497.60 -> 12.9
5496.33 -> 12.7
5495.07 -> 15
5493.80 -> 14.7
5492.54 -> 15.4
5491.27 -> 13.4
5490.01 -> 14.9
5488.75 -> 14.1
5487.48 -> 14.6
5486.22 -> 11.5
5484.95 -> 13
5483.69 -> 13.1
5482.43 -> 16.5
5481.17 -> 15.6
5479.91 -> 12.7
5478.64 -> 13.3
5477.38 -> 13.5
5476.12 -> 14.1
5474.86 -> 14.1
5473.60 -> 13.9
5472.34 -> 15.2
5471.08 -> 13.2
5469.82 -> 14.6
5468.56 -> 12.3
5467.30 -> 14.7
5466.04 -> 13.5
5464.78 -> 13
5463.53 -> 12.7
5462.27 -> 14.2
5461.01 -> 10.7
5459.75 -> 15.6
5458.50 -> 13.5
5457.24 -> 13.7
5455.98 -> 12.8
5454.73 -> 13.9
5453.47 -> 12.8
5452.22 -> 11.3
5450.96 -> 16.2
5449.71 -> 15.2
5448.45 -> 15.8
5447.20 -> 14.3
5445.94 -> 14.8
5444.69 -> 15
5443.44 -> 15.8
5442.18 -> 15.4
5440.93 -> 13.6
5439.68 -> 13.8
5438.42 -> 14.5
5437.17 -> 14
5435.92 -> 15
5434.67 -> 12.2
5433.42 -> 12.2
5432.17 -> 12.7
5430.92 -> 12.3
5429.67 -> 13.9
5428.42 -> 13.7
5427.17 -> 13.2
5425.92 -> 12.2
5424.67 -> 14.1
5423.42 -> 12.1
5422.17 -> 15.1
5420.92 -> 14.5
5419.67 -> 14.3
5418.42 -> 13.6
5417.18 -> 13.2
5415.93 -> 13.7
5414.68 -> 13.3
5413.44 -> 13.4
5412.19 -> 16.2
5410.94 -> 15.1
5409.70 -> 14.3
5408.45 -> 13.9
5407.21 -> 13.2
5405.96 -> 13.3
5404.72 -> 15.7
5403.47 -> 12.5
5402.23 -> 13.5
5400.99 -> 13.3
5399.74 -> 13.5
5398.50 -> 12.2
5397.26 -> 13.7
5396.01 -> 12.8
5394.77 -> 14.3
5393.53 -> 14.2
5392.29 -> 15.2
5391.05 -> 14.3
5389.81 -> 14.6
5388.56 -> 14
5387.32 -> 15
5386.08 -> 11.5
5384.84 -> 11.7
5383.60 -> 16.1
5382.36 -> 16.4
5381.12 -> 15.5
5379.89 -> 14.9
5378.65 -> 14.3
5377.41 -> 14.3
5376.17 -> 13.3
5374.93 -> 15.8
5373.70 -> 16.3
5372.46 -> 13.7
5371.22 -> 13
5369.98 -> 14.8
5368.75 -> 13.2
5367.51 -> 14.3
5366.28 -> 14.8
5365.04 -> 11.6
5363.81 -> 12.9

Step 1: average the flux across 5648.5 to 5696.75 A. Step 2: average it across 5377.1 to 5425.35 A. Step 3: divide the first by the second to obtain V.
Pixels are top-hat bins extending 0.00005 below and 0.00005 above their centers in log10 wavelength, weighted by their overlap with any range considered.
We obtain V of 0.9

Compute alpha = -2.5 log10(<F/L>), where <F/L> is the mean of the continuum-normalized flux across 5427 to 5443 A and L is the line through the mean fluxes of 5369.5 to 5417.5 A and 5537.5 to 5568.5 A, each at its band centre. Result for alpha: 0.04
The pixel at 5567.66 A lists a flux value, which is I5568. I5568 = 14.1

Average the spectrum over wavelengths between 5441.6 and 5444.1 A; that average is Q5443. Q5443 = 15.6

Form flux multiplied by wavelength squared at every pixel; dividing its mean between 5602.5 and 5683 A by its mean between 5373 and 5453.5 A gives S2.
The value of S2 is 1.03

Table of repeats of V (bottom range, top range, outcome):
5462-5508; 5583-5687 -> 0.96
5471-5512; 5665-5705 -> 0.94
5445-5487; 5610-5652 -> 0.97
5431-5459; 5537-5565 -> 0.99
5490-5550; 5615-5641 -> 0.97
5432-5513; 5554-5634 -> 0.96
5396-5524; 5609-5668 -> 0.97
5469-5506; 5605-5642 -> 0.96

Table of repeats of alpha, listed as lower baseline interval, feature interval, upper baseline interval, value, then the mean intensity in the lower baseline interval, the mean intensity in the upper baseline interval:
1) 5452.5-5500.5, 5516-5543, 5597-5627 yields 0.00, 13.8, 13.3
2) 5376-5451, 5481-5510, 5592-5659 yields -0.01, 14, 13.3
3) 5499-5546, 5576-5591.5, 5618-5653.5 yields 0.02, 13.7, 13.3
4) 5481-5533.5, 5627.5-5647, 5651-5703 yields 0.00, 13.7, 13.1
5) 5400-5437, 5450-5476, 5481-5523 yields 0.01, 13.6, 13.8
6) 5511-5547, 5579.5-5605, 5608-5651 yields 0.03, 13.8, 13.4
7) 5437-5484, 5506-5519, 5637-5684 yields 0.03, 14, 13.2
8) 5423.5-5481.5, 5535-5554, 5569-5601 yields -0.06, 13.8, 13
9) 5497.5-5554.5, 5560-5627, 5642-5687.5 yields 0.01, 13.7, 13.2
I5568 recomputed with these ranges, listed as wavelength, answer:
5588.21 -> 12.5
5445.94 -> 14.8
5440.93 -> 13.6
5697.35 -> 12.8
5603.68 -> 13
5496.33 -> 12.7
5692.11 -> 15.3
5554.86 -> 12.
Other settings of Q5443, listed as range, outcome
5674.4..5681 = 13.1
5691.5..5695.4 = 13.7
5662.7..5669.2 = 13.5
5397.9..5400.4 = 12.8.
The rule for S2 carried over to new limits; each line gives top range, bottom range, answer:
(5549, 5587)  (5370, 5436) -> 1.03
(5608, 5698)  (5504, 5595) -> 1.02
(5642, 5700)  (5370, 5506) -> 1.03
